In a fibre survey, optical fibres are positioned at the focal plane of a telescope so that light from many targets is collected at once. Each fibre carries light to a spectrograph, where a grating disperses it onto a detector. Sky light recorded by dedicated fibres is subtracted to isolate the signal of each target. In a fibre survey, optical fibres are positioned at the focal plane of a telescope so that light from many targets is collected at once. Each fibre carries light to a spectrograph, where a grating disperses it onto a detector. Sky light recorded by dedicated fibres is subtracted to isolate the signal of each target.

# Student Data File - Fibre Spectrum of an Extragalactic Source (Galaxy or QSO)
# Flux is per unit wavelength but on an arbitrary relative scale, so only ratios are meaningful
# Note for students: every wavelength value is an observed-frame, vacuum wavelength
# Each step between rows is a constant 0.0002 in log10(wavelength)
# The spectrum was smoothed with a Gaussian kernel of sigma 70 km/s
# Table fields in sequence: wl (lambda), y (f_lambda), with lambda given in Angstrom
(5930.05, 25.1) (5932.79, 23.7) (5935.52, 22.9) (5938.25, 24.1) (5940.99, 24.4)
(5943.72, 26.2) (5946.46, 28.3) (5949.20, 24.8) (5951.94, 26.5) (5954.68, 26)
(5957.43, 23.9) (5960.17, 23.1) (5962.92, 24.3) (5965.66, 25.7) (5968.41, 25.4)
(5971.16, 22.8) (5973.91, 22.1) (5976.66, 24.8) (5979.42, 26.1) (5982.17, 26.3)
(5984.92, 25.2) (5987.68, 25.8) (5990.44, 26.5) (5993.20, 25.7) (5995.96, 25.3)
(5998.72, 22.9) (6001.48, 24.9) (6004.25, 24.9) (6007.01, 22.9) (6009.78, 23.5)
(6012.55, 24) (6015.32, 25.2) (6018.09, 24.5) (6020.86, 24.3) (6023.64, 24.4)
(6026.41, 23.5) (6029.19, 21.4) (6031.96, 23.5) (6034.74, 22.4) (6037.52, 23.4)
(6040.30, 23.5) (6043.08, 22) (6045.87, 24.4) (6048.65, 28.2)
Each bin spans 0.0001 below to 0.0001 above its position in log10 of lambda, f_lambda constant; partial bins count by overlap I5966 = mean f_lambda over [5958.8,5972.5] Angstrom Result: 24.3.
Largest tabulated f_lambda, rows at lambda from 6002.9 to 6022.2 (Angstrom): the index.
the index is 25.2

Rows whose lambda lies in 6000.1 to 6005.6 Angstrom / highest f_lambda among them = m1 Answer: 24.9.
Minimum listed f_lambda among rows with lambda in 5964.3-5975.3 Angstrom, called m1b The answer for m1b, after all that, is 22.1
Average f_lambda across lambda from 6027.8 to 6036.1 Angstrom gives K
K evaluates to 22.4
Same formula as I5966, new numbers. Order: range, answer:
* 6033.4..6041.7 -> 23.1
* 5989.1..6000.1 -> 25.1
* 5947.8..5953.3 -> 25.7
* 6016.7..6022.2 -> 24.4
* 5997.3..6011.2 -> 23.8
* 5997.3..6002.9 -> 23.9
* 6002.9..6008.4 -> 23.9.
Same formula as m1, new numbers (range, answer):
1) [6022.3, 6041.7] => 24.4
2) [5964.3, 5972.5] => 25.7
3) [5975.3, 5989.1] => 26.3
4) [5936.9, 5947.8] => 28.3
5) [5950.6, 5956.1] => 26.5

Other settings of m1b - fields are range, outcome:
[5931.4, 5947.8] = 22.9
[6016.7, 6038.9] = 21.4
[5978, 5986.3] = 25.2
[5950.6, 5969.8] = 23.1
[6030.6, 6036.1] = 22.4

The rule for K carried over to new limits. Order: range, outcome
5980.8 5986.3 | 25.8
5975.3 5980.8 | 25.4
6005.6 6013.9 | 23.5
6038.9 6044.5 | 22.7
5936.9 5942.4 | 24.3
